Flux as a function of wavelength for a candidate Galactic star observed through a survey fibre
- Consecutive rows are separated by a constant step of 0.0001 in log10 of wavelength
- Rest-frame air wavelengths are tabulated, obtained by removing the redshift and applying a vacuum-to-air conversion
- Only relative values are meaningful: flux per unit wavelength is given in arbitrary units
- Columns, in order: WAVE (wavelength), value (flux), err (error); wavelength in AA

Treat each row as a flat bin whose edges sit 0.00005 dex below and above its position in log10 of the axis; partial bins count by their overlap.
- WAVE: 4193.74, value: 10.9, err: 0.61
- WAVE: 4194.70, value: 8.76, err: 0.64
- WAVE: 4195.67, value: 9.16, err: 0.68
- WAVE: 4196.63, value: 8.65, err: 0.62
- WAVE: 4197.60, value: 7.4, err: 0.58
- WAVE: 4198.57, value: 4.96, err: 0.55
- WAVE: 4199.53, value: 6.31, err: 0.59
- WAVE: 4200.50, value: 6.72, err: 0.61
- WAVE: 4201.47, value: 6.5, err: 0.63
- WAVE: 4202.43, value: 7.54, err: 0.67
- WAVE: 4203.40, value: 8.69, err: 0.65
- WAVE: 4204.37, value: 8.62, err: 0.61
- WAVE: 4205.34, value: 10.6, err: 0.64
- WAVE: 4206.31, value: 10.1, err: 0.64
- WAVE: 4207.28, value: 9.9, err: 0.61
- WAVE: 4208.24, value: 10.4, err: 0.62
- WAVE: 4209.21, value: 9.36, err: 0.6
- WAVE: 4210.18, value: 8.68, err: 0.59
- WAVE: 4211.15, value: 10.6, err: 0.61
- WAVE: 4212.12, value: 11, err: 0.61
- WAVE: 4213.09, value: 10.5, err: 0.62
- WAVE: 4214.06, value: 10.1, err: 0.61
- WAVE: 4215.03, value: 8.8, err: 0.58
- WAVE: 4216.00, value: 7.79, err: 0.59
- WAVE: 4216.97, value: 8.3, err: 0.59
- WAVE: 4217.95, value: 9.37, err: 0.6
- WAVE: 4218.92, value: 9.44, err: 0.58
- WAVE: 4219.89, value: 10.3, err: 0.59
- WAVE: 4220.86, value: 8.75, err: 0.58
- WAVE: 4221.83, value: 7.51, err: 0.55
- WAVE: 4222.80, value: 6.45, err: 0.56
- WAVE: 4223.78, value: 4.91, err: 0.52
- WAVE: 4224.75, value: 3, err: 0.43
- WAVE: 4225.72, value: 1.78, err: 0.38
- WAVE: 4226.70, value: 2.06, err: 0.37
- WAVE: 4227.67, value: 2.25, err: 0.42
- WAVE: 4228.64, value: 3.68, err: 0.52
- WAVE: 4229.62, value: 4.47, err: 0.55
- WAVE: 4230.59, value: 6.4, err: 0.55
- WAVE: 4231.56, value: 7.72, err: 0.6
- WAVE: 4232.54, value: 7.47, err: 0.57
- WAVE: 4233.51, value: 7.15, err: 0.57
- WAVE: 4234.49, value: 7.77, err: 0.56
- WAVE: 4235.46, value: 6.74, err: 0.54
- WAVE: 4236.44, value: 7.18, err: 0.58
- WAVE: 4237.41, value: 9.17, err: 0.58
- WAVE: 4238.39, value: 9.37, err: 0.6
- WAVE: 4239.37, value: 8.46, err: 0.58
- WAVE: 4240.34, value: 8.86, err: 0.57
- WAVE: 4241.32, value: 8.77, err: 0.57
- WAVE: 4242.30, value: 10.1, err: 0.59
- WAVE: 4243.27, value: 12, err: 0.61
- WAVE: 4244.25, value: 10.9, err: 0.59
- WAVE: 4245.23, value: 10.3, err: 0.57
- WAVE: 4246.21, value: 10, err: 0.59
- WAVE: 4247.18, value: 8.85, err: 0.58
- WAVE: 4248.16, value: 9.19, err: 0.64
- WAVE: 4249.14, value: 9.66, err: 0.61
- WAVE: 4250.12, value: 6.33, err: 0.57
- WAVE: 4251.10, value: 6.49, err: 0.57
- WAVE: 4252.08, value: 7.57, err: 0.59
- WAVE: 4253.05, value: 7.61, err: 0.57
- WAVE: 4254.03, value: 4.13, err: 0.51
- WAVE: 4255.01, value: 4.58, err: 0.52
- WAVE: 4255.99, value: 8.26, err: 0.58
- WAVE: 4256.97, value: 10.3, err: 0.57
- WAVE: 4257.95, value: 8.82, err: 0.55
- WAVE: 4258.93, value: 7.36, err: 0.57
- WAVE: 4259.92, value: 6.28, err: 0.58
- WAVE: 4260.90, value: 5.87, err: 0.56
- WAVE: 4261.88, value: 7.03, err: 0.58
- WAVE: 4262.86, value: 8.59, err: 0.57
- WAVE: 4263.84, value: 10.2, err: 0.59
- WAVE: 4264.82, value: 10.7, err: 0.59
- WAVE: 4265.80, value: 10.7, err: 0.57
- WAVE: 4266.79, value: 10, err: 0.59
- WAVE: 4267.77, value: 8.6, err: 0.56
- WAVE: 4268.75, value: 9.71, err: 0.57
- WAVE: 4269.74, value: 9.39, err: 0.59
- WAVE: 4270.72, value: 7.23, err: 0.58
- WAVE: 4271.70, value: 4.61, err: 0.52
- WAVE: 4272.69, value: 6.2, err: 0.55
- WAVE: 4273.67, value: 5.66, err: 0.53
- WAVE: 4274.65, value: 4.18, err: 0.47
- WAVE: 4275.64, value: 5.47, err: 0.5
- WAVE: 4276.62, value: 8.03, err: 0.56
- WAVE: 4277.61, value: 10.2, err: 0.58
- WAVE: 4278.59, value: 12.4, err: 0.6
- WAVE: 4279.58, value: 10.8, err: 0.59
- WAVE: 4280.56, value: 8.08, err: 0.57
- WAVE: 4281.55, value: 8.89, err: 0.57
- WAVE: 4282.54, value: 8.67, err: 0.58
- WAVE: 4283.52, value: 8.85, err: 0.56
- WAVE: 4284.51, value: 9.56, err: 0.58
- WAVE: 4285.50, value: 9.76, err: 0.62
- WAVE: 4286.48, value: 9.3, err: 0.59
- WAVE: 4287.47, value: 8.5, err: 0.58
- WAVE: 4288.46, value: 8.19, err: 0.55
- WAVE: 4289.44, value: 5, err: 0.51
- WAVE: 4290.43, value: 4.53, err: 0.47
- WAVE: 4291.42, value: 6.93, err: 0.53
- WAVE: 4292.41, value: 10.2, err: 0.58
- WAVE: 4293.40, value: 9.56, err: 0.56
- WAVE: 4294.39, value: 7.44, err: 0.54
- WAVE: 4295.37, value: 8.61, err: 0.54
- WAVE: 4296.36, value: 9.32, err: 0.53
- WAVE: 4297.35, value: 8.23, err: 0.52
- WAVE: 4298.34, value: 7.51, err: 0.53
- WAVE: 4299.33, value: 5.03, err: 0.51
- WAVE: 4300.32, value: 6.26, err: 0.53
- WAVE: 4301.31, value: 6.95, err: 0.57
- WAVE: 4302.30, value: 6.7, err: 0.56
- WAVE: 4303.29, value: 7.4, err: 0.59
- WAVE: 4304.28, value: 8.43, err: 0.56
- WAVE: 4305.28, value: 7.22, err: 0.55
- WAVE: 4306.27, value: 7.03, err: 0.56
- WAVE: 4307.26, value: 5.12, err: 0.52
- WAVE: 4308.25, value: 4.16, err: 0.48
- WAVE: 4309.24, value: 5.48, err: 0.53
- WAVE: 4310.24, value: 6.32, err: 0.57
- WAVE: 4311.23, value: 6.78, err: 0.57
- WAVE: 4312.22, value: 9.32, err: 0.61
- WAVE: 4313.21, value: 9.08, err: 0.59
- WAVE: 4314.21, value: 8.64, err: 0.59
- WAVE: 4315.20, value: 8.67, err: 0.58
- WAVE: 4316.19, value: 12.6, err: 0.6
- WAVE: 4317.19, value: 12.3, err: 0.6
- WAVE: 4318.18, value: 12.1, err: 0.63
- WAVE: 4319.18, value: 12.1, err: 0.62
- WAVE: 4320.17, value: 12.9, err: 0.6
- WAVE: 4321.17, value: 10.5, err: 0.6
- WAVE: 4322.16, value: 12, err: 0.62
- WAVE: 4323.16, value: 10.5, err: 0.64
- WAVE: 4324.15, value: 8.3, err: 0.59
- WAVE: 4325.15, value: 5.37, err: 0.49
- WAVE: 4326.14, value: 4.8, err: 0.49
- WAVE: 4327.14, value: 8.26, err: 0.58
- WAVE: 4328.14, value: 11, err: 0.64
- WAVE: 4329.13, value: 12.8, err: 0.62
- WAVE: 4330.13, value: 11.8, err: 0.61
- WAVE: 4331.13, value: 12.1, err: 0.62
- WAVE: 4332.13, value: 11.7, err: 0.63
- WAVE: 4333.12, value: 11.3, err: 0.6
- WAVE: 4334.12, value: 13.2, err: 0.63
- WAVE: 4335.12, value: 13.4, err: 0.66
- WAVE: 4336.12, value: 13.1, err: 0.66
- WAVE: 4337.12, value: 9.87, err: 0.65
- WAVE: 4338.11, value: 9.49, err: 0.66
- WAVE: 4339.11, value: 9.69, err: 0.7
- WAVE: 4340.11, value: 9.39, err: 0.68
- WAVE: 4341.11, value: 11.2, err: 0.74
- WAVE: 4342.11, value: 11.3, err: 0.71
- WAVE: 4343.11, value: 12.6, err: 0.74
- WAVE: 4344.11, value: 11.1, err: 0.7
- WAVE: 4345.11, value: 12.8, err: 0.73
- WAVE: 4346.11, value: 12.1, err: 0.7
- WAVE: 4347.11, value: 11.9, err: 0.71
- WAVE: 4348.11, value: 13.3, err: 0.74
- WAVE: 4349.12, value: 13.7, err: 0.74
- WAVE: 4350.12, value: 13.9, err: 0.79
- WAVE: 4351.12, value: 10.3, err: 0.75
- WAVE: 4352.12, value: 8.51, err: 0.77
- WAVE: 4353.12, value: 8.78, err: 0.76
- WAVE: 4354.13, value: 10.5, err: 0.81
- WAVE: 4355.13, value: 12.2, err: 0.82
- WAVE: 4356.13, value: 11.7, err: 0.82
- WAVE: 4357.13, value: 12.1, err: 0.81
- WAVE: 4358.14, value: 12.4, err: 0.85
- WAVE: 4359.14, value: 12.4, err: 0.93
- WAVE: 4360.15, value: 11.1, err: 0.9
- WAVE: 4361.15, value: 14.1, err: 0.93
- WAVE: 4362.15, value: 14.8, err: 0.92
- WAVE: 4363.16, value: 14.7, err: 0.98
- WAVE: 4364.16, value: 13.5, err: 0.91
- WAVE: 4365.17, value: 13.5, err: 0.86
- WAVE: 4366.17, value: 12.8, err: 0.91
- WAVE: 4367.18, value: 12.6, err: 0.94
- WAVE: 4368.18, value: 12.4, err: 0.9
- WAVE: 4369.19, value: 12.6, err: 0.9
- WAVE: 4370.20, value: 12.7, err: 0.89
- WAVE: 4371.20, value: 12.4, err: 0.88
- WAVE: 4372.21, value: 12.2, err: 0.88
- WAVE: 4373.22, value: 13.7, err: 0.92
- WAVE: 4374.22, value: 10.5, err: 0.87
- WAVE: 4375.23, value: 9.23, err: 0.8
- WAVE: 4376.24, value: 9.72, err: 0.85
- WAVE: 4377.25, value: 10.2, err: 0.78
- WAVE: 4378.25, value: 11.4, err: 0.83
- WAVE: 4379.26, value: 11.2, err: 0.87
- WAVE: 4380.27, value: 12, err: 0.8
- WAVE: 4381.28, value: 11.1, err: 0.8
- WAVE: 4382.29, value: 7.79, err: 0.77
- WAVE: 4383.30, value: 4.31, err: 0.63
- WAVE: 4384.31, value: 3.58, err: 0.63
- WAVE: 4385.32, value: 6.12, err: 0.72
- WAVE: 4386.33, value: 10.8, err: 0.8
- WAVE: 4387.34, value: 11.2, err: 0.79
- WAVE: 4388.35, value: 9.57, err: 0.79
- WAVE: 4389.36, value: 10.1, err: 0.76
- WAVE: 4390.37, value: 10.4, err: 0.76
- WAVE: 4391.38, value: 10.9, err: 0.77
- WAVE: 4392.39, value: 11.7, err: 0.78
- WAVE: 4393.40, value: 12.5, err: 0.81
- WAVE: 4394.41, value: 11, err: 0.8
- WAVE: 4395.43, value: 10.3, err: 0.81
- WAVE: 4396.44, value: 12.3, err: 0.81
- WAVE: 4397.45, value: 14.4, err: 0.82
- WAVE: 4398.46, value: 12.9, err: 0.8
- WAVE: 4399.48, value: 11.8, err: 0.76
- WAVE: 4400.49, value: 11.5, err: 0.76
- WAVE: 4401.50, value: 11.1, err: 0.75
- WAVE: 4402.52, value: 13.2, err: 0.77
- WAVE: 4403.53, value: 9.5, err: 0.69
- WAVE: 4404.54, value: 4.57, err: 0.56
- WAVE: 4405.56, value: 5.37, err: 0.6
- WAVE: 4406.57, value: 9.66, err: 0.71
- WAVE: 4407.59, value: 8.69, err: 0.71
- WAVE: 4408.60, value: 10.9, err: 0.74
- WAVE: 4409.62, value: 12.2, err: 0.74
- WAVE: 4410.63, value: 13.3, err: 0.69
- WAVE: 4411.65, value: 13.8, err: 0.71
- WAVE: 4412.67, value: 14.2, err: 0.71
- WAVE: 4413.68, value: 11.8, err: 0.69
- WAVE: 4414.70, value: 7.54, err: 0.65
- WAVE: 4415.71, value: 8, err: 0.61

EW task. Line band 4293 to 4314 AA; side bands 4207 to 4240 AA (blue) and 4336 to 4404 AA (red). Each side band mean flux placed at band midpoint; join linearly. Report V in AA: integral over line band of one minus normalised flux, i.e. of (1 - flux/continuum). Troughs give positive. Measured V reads 5.1 AA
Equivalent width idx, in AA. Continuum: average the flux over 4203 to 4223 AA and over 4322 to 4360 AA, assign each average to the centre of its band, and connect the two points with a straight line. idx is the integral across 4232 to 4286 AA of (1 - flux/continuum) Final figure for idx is 8.74 AA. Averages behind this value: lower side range 9.34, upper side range 11.1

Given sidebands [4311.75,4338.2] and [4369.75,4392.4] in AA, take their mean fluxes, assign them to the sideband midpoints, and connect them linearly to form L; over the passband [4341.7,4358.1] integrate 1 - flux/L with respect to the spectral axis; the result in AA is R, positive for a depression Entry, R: -2.0 AA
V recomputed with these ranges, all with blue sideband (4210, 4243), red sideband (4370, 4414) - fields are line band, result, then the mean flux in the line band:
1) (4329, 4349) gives -4.4 AA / 11.7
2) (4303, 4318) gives 1.8 AA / 8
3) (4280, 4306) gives 2.6 AA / 7.89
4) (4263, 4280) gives -0.2 AA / 8.47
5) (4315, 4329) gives -1.4 AA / 10.2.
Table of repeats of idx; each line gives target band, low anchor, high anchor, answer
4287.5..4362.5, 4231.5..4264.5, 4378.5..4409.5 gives -4.8 AA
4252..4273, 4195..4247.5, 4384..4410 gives 1.5 AA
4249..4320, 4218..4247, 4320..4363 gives 9.1 AA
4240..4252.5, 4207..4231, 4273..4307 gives -2.6 AA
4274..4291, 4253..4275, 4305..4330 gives -0.2 AA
